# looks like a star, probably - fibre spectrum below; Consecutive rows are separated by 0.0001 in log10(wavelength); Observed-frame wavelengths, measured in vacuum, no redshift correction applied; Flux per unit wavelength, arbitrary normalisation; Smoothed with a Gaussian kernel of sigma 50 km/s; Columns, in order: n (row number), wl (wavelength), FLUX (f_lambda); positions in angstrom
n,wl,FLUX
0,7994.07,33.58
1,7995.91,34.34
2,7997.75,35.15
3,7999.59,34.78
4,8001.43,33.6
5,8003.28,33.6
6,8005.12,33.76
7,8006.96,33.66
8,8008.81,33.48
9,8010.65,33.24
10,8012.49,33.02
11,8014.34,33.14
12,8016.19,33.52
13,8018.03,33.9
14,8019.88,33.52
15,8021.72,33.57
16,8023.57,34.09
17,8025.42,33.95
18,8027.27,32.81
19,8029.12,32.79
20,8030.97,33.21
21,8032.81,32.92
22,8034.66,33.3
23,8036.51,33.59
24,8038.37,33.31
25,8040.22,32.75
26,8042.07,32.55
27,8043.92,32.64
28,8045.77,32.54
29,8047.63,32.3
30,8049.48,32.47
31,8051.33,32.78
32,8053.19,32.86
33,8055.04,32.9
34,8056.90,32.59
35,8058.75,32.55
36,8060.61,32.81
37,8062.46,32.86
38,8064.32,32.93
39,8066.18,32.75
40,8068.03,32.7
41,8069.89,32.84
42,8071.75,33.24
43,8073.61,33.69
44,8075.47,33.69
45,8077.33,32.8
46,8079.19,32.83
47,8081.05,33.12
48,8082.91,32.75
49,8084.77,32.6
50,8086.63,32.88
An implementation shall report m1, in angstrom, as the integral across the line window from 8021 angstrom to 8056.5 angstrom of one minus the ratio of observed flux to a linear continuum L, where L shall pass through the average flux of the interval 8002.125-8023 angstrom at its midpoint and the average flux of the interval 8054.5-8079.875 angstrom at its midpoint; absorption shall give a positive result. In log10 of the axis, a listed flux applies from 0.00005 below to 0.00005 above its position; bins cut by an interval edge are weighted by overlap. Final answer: 0.24 angstrom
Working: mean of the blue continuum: 33.5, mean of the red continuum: 32.9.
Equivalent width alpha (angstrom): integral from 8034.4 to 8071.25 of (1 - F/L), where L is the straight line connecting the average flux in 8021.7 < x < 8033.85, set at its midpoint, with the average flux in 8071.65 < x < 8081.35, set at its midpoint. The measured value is 0.53 angstrom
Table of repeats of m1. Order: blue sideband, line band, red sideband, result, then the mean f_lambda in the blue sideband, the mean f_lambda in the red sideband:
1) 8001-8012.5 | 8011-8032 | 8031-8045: -0.1 angstrom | 33.5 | 33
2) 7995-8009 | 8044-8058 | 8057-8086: 0.3 angstrom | 34.1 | 32.9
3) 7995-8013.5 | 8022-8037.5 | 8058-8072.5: 0.0 angstrom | 33.9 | 32.8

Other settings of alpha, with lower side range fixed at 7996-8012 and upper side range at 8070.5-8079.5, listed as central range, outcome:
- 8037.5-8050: 0.33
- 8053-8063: 0.20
